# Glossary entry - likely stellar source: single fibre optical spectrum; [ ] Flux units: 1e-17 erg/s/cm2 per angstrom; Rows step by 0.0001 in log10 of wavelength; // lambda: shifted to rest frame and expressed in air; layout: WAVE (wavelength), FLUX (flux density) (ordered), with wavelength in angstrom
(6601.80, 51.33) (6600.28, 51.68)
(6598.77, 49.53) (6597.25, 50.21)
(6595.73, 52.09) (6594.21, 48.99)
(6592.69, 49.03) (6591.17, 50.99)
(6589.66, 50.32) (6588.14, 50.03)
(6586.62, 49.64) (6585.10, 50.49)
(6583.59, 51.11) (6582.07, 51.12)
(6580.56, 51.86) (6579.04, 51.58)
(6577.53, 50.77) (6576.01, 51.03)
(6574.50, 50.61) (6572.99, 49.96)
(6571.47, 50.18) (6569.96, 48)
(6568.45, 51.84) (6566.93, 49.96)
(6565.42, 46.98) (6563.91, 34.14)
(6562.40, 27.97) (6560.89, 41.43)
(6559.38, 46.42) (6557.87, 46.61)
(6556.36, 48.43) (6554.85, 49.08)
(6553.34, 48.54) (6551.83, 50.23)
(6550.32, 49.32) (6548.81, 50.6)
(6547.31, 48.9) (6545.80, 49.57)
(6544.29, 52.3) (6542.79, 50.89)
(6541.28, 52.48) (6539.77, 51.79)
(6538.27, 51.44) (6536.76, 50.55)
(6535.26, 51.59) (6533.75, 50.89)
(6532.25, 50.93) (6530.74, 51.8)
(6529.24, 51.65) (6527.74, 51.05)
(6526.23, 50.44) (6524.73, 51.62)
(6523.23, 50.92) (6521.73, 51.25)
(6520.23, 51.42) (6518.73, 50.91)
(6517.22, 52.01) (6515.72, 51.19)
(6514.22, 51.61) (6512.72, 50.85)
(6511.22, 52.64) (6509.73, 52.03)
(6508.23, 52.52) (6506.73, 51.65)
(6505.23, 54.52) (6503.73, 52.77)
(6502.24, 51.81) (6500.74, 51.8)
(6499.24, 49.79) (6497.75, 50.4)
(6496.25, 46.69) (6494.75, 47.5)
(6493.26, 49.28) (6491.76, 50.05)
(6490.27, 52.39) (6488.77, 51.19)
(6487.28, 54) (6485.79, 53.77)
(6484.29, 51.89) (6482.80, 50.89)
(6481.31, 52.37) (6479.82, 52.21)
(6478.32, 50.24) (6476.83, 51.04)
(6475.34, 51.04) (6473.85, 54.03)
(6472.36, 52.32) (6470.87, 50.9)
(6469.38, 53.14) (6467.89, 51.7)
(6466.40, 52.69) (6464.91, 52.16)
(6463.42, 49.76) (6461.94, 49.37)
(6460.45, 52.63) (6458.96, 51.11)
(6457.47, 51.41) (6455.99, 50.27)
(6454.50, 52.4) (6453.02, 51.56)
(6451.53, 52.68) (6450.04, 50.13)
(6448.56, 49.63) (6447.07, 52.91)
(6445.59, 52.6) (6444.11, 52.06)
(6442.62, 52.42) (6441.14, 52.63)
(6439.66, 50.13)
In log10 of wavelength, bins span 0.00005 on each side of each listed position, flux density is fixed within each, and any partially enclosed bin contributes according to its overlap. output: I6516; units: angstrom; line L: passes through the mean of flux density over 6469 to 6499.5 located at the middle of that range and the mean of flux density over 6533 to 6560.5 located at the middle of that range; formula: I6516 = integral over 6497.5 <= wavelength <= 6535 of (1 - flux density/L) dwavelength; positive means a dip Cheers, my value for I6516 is -0.77 angstrom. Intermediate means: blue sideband 51.2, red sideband 49.9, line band 51.6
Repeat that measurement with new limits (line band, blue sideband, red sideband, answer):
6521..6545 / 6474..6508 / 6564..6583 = -0.4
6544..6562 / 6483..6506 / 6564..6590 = 0.8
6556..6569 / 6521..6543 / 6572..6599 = 1.9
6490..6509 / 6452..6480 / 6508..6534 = 0.2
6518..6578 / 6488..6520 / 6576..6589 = 2.2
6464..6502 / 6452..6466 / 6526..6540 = -0.1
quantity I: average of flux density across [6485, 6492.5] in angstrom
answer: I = 52.3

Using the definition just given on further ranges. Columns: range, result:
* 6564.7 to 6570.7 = 49.2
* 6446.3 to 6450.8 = 50.9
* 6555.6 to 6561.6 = 45.8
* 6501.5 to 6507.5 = 52.7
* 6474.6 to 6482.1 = 51.4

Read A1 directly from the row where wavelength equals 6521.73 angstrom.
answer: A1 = 51.25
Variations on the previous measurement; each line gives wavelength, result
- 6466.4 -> 52.69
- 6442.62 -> 52.42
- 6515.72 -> 51.19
